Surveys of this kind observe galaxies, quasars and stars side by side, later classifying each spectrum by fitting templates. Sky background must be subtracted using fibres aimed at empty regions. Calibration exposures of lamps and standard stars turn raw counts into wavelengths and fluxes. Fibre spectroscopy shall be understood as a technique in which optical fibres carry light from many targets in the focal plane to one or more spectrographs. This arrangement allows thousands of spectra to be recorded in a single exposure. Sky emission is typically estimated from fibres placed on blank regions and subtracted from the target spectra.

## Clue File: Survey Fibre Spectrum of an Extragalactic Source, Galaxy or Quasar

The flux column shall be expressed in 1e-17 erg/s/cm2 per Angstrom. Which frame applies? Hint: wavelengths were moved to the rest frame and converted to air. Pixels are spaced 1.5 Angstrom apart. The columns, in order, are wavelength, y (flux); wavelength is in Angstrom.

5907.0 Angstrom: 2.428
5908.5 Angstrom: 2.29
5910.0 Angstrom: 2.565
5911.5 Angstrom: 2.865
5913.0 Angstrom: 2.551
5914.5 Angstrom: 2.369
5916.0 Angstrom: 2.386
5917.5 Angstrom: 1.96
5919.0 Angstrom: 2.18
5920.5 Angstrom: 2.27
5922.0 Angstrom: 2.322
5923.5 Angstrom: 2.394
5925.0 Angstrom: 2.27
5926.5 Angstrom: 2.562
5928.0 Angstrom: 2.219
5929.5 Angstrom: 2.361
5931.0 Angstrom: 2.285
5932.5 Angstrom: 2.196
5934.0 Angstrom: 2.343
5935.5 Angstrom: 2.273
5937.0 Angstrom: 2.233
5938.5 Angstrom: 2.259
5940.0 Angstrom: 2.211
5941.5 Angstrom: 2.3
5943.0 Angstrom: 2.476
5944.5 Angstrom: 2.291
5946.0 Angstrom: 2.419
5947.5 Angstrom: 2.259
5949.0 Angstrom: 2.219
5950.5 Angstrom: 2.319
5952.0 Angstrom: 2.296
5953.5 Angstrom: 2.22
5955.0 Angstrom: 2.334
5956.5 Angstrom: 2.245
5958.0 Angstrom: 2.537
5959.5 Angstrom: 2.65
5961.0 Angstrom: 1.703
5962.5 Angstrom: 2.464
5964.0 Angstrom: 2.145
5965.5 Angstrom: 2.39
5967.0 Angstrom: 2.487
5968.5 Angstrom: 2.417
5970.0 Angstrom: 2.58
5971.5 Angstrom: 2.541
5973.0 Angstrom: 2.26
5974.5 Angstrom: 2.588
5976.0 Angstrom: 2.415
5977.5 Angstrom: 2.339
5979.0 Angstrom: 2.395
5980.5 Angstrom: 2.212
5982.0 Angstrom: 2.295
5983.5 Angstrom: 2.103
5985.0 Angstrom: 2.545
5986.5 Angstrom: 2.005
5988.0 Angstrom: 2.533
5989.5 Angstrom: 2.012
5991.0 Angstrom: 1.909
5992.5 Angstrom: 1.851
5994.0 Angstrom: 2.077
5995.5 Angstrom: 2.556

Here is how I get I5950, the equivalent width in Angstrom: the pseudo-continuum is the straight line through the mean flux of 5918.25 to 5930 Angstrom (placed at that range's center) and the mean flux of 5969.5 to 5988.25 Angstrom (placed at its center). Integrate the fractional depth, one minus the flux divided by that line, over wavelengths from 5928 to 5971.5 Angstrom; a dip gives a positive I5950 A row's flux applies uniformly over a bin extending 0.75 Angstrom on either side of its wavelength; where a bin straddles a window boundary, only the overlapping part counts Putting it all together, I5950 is 0.4 Angstrom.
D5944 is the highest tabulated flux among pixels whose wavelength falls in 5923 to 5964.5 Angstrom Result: 2.65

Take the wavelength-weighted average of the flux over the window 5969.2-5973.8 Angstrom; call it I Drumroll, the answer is 2.46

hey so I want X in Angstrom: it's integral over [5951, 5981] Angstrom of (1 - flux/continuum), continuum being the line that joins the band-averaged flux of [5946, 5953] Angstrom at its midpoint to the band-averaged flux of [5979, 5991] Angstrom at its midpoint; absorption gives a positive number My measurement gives -1.33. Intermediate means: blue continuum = 2.29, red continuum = 2.23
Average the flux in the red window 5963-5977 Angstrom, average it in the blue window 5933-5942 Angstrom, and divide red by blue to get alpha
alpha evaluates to 1.07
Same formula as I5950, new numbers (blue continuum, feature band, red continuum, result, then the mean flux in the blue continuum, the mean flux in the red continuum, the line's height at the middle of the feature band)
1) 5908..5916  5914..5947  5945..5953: 1.5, 2.52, 2.3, 2.41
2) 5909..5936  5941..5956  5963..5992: 0.2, 2.35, 2.32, 2.34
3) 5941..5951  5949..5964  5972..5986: 0.2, 2.33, 2.35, 2.33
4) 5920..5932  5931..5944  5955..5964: 0.2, 2.33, 2.31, 2.32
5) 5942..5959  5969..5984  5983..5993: -1.2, 2.33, 2.14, 2.2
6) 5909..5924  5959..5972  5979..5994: -0.8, 2.38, 2.17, 2.23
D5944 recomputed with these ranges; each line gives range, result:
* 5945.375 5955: 2.419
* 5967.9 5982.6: 2.588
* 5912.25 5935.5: 2.562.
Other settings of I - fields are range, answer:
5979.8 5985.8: 2.29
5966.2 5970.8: 2.49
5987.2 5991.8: 2.15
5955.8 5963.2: 2.32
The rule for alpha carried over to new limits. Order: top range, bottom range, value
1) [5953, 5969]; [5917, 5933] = 1.02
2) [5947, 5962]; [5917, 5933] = 1.00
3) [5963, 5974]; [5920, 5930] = 1.03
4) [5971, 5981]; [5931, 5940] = 1.06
